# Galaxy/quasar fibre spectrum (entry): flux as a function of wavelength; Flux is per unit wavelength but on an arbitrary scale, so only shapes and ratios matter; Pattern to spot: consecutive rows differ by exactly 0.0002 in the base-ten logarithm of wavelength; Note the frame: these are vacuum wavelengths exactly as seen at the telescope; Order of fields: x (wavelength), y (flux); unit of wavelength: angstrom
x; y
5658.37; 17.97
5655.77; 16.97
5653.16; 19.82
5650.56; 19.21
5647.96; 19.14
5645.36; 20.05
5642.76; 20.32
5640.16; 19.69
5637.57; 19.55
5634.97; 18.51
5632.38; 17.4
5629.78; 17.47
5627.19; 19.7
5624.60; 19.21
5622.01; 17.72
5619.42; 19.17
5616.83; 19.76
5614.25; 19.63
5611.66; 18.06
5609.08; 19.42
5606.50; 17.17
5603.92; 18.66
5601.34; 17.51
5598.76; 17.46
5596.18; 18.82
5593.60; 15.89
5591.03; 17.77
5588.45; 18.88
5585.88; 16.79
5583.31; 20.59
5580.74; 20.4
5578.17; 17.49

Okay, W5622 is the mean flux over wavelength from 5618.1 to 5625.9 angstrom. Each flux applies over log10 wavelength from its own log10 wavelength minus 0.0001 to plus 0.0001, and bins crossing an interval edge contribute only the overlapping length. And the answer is 18.7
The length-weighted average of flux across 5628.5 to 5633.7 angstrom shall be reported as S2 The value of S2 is 17.4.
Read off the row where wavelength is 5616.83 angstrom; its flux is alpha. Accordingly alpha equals 19.76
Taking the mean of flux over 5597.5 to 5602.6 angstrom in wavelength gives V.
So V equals 17.5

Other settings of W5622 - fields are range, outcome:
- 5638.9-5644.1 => 20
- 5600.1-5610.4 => 18.2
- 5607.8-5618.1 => 19.2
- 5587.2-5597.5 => 17.8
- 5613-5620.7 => 19.5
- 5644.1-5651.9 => 19.5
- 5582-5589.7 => 18.8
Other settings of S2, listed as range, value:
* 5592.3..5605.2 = 17.7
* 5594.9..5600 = 18.1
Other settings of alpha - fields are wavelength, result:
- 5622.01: 17.72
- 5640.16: 19.69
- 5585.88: 16.79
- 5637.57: 19.55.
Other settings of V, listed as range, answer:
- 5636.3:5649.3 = 19.8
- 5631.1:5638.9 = 18.5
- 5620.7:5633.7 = 18.3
